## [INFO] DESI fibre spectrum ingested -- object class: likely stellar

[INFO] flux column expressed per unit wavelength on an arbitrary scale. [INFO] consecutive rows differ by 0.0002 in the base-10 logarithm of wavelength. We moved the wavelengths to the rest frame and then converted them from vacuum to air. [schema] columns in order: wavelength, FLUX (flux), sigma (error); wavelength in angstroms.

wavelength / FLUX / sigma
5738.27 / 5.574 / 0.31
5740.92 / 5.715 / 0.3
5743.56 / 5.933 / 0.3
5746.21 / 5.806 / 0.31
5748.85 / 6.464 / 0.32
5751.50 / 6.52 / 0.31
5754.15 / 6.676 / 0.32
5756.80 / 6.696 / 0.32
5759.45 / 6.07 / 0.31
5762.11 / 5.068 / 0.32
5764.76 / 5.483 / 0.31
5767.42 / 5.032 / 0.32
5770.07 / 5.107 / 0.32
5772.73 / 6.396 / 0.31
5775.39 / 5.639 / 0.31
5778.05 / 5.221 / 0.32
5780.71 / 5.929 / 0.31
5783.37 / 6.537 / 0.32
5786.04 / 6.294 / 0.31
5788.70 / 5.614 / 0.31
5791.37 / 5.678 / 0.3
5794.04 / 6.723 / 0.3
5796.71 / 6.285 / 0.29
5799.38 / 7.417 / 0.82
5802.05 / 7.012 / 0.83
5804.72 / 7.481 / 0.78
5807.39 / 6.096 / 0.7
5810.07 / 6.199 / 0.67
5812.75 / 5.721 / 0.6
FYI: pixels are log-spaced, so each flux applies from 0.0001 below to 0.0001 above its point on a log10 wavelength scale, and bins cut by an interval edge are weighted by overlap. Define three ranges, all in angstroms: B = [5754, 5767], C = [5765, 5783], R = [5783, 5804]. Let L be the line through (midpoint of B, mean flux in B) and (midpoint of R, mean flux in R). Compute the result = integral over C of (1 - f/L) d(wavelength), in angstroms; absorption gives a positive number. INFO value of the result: 1.51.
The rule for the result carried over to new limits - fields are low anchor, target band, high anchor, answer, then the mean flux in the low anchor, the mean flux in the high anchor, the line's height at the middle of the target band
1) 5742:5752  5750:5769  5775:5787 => 0.45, 6.14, 5.93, 6.07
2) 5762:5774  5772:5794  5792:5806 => 0.72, 5.45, 6.92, 6.16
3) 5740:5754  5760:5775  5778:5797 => 1.59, 6.15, 6.08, 6.11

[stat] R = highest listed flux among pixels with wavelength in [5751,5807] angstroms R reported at 7.481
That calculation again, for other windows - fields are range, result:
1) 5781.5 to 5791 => 6.537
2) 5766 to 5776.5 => 6.396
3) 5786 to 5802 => 7.417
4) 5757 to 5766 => 6.07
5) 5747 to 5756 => 6.676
